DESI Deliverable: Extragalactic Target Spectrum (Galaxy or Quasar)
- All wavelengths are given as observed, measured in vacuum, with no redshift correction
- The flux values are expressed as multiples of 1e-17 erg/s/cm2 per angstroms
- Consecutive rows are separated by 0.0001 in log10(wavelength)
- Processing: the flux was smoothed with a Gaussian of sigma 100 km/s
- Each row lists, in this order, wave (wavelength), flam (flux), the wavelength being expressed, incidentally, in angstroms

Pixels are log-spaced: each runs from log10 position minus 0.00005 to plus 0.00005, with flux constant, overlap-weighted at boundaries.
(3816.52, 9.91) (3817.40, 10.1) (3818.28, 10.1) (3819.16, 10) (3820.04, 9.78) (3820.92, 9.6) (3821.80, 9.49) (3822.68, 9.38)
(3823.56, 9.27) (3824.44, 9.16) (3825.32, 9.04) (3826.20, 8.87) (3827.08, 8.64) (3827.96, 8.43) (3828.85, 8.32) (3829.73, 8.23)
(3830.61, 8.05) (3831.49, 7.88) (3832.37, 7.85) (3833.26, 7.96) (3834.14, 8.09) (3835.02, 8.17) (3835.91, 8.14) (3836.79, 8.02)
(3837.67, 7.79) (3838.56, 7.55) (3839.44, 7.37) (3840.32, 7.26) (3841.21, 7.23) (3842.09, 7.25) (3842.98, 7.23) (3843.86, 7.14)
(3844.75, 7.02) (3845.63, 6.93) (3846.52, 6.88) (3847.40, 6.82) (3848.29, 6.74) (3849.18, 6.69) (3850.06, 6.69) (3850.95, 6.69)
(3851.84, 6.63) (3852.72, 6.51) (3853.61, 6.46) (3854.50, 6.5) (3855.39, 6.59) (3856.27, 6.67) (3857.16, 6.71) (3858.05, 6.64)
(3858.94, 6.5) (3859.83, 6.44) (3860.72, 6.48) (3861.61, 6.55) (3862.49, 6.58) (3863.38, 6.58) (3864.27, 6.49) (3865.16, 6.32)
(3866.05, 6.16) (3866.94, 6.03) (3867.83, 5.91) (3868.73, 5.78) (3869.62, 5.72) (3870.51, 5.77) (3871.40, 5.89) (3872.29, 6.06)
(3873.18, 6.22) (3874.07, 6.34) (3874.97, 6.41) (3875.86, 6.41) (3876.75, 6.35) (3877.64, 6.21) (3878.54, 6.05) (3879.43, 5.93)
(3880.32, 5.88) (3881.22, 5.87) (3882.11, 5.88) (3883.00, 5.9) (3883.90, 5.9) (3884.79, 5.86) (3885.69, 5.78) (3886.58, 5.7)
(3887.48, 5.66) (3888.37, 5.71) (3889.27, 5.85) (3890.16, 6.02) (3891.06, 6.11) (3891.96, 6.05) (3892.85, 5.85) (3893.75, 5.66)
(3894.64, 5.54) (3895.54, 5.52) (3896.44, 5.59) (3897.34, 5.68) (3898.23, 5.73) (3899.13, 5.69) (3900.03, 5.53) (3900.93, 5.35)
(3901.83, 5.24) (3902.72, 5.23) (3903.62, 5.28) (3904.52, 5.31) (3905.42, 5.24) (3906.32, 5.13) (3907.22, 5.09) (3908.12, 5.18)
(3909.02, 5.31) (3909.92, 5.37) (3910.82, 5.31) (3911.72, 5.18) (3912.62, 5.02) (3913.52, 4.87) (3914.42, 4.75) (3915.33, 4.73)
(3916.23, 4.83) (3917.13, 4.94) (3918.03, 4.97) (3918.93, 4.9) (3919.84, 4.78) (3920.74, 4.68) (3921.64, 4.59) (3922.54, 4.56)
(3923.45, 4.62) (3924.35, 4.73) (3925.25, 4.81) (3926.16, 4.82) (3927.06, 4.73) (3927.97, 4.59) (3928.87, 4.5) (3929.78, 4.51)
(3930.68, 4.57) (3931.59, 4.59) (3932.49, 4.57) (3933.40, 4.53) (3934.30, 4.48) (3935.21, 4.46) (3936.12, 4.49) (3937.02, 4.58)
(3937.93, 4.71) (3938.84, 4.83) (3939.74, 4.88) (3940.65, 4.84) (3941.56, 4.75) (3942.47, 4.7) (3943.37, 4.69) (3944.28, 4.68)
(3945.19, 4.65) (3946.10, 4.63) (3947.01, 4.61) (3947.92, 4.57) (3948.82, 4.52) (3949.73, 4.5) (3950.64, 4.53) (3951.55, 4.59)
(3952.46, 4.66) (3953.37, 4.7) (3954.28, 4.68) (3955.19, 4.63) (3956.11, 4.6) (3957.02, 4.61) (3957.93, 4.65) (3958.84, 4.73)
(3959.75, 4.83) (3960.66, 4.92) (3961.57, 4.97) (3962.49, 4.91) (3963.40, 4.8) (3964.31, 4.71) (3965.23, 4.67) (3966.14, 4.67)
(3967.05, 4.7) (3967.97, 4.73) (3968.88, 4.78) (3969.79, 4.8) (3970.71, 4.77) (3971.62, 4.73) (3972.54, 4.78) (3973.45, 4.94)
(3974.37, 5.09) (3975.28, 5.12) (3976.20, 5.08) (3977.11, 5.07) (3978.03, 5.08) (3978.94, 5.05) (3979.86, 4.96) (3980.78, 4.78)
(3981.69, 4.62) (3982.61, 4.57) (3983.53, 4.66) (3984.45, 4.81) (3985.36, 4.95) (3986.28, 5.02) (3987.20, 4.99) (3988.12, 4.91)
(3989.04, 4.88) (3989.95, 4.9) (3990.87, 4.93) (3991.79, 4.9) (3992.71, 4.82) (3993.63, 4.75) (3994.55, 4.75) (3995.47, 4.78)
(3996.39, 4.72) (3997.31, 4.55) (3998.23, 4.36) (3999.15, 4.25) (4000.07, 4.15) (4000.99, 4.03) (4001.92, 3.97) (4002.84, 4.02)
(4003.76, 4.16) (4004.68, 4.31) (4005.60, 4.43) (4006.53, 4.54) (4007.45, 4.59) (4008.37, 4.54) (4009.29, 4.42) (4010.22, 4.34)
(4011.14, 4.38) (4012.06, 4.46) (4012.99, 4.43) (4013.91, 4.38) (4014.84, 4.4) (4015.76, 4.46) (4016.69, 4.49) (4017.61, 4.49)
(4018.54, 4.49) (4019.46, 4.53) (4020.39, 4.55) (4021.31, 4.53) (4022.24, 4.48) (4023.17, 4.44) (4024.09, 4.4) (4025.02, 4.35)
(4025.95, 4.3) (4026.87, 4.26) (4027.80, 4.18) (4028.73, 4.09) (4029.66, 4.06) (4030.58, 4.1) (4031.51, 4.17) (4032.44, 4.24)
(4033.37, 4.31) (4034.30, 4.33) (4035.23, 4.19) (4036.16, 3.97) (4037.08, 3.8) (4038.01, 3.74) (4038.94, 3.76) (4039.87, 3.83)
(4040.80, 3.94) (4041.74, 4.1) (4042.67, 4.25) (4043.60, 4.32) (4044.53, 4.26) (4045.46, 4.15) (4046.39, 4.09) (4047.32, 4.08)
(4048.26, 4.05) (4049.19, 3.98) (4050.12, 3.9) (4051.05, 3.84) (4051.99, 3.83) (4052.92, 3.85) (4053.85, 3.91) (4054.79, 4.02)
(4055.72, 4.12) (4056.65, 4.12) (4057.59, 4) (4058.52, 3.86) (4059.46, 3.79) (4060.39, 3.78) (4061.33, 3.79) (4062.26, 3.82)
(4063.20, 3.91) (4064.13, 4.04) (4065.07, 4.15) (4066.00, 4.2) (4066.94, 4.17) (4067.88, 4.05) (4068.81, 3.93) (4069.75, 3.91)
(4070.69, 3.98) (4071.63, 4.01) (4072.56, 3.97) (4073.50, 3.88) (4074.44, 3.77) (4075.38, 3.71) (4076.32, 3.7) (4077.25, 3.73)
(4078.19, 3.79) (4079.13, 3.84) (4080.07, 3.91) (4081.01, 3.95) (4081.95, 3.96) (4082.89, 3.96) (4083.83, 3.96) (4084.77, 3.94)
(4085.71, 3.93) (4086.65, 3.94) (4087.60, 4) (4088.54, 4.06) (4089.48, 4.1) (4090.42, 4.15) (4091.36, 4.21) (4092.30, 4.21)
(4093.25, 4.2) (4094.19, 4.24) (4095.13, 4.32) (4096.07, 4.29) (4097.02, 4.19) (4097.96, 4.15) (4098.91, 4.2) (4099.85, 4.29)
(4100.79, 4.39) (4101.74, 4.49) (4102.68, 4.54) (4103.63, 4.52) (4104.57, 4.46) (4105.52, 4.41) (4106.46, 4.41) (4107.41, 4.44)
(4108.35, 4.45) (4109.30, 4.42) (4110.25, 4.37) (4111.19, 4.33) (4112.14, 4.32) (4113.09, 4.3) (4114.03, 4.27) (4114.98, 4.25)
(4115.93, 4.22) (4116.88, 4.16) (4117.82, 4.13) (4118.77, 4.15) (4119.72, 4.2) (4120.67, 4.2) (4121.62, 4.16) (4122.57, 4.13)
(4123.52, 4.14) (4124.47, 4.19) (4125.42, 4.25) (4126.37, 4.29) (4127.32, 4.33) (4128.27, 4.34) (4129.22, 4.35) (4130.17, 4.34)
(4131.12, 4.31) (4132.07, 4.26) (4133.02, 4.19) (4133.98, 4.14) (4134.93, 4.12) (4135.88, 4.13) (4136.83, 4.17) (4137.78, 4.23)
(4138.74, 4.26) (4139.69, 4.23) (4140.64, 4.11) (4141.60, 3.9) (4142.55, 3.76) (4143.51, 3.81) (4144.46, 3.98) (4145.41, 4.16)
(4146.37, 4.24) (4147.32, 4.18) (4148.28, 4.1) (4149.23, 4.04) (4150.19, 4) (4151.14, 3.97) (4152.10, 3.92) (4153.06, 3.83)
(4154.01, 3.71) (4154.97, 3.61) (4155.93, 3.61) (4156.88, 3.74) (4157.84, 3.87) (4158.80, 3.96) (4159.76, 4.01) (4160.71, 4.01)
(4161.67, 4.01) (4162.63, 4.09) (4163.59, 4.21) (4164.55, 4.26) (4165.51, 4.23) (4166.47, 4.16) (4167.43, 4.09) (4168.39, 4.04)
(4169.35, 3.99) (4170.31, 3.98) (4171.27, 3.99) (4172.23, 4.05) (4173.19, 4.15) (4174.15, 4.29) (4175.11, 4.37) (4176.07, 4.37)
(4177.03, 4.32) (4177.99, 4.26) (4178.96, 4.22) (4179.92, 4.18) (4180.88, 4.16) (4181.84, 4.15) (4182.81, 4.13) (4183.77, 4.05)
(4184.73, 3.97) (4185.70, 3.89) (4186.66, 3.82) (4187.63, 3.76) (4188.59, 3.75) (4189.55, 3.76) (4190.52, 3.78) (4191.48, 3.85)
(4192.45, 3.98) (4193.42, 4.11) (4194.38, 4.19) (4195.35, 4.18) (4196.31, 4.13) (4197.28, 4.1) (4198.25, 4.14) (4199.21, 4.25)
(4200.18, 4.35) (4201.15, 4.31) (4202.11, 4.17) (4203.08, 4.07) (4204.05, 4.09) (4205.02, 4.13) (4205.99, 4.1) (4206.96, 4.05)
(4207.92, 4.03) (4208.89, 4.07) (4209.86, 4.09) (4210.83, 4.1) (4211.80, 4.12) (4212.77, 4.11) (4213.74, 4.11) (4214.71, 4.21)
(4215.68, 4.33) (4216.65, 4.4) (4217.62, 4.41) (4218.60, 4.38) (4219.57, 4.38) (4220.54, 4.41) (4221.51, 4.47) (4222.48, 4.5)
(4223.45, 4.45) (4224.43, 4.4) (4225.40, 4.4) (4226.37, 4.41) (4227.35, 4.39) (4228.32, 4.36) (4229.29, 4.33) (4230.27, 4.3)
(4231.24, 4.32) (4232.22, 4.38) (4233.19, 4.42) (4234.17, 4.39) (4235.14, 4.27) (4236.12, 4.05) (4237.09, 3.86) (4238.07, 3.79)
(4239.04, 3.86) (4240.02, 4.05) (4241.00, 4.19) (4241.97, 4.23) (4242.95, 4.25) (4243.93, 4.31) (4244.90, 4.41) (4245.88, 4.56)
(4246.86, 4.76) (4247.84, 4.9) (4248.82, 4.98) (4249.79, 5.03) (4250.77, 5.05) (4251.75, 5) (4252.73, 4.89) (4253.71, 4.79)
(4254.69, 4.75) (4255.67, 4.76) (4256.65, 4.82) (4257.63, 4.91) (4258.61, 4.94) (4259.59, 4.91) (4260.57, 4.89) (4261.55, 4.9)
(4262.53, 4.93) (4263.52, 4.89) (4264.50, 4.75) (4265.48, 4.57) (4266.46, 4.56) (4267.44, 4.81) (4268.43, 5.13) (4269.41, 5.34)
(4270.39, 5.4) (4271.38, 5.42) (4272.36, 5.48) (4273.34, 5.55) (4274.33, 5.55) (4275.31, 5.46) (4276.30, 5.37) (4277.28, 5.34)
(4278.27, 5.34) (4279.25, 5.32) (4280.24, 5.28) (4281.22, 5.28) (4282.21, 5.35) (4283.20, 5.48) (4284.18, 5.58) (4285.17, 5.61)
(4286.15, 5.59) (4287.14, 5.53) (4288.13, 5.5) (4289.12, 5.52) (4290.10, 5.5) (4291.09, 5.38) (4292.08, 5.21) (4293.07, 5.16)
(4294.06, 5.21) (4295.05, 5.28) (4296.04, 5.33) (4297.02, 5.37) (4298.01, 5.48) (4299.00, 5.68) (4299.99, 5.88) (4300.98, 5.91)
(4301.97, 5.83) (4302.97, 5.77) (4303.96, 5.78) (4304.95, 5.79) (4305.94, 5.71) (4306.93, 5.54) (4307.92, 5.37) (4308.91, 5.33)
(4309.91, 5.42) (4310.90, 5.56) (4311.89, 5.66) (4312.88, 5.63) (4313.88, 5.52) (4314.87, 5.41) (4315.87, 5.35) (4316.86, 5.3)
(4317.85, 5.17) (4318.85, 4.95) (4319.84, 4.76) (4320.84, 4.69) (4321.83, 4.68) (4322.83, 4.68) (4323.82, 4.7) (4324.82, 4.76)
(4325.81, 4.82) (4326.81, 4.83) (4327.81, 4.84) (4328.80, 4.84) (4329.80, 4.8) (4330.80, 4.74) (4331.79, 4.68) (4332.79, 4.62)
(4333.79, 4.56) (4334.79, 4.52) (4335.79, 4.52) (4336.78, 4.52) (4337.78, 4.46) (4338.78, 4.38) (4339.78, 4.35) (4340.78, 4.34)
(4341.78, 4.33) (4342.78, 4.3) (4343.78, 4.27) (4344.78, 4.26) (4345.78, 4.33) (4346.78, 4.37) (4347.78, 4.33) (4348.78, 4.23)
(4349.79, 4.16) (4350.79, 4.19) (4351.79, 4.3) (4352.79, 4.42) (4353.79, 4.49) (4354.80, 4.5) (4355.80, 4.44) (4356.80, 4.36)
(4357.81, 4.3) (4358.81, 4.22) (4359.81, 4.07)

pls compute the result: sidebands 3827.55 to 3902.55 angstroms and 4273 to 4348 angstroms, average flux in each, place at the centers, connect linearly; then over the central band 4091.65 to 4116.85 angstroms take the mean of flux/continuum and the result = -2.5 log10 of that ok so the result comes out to 0.311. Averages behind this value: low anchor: 6.51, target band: 4.33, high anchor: 5.12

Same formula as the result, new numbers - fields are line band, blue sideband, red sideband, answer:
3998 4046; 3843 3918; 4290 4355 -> 0.30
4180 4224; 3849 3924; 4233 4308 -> 0.25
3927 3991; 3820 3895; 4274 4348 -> 0.34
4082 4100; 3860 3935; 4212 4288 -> 0.23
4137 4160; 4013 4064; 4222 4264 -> 0.10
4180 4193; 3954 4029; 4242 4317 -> 0.27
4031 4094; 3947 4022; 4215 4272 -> 0.16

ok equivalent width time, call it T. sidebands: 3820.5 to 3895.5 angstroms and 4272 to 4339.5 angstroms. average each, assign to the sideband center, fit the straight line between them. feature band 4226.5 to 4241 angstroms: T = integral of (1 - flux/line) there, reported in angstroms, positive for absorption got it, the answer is 3.40 angstroms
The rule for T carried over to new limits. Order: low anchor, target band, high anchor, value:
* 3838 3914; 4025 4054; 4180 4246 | 6.2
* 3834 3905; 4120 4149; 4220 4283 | 5.9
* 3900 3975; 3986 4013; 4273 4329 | 1.9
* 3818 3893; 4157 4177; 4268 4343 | 5.7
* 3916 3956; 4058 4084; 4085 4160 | 2.4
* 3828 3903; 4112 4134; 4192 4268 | 3.4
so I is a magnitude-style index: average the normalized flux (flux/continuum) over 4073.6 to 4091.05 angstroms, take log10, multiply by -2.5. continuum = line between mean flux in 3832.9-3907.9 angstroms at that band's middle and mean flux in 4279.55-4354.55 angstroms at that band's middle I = 0.41 mag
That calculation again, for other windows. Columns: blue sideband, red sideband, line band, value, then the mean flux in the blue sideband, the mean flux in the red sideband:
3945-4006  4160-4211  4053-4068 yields 0.12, 4.7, 4.09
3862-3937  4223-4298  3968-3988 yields 0.09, 5.43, 4.89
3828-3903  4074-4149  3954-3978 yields 0.15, 6.49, 4.16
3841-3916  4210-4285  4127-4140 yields 0.20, 6.01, 4.7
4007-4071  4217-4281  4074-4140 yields 0.04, 4.15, 4.71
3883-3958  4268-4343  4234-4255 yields 0.16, 5.02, 5.19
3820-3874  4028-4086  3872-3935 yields 0.19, 7.25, 3.98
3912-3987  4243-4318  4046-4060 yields 0.23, 4.74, 5.25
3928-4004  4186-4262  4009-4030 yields 0.06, 4.7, 4.33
